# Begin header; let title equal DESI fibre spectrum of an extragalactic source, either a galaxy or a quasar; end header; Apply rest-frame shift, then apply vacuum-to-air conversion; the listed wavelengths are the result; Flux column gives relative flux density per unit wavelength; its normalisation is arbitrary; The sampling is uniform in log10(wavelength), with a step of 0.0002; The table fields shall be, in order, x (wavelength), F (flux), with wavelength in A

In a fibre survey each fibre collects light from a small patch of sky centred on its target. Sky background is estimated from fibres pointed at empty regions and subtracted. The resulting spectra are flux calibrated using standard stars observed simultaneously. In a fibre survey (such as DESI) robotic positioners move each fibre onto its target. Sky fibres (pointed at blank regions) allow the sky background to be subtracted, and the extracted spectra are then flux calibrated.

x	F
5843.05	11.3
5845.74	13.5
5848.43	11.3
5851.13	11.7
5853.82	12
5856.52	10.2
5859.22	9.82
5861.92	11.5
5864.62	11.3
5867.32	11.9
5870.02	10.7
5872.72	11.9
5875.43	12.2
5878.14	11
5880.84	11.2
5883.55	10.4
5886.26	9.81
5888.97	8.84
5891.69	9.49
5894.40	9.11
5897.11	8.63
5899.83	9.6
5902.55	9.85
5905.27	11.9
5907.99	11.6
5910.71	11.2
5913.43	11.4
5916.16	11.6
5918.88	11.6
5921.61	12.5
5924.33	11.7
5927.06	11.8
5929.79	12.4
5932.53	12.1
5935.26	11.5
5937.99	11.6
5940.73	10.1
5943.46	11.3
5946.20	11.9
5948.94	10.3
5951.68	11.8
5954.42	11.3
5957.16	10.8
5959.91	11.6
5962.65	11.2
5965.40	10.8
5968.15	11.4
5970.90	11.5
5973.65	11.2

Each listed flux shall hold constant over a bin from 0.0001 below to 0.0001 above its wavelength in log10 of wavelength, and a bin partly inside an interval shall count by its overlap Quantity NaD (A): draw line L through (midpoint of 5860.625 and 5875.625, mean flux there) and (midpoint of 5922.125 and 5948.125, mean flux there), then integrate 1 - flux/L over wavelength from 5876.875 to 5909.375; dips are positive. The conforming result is 4.1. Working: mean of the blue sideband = 11.5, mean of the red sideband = 11.6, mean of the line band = 10.1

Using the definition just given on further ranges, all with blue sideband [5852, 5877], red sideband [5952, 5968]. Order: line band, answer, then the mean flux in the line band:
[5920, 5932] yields -0.9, 12.1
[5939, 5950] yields 0.3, 10.9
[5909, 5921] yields -0.3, 11.5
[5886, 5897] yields 2.0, 9.19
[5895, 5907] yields 1.3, 9.99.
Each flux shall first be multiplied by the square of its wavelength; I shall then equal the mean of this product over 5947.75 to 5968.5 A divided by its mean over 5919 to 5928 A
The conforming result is 0.94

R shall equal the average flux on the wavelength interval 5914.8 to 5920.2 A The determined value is 11.6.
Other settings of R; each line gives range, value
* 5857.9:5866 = 10.9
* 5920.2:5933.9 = 12.1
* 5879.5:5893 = 9.94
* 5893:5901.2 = 9.12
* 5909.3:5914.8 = 11.3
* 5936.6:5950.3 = 11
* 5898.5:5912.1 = 10.8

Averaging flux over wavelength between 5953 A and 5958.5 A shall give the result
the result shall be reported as 11.1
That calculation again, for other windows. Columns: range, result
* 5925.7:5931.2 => 12.1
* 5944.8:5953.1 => 11.3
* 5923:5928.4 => 11.7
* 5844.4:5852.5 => 12.2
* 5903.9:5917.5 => 11.5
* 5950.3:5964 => 11.3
